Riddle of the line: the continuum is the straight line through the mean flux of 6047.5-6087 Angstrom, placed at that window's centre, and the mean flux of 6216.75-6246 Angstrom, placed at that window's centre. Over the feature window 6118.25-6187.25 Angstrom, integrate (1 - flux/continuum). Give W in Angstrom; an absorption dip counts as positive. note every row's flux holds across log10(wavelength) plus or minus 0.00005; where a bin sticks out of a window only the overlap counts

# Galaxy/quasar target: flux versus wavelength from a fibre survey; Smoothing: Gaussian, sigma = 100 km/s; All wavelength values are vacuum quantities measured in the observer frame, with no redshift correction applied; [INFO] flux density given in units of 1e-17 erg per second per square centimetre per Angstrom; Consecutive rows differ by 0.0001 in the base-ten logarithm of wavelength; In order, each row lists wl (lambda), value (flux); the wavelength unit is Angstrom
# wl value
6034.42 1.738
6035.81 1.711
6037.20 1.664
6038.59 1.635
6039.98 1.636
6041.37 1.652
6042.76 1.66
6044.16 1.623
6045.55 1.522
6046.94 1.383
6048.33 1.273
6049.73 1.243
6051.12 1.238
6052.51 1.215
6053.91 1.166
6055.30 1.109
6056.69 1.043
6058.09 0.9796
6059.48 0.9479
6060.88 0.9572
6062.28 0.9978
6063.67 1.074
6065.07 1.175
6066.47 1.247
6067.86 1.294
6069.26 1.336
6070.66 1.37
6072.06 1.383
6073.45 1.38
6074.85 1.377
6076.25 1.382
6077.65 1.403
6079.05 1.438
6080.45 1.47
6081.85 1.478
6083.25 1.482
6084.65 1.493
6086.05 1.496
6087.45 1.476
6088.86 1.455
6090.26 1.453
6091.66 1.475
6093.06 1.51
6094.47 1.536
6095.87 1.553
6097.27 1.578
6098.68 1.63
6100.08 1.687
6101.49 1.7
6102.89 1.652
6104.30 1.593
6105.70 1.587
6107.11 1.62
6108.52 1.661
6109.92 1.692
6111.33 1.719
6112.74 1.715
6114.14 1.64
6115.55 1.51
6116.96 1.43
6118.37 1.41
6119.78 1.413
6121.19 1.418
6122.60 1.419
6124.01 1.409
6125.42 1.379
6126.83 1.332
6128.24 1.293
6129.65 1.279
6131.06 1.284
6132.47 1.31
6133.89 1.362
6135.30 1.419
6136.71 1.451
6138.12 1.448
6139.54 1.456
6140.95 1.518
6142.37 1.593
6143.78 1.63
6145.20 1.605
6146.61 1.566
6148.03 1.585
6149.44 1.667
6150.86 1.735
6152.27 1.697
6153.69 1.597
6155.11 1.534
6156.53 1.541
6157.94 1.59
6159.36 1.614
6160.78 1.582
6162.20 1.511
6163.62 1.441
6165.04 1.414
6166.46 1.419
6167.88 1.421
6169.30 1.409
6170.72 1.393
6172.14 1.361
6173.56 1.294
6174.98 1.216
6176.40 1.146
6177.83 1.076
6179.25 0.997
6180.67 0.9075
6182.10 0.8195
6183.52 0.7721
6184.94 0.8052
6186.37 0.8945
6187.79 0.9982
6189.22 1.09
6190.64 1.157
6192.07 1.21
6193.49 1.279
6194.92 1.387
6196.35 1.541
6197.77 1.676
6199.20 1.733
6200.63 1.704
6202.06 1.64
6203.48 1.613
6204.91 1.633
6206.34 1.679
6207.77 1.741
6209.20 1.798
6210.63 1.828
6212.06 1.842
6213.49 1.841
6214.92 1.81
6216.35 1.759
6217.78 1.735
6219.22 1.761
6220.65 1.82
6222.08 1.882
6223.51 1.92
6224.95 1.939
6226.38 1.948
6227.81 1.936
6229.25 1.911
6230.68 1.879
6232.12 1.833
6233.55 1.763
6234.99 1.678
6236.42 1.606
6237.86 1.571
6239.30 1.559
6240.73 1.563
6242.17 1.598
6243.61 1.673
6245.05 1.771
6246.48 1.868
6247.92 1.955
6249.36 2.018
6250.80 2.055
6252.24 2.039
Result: 6.6 Angstrom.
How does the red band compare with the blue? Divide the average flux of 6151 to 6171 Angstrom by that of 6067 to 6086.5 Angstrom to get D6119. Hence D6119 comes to 1.08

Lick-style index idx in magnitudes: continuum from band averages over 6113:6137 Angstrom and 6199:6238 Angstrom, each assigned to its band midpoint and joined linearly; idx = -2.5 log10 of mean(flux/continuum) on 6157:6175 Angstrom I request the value 0.09 mag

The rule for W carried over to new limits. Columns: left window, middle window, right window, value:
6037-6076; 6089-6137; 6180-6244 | -3.6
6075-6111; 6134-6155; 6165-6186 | -4.3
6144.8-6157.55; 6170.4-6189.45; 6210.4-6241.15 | 7.2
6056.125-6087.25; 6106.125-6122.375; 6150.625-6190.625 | -3.5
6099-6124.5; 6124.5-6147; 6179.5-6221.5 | 1.6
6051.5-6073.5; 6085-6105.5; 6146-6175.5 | -4.5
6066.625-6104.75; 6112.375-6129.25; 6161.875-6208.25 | -0.2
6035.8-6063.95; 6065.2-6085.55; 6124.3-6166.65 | -0.4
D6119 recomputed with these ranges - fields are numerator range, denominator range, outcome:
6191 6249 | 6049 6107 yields 1.26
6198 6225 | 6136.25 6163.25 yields 1.12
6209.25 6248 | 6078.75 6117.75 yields 1.14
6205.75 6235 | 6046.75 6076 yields 1.52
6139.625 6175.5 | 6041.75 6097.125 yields 1.13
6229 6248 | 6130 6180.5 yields 1.19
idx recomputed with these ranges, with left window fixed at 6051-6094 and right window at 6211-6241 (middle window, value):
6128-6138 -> 0.110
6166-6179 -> 0.247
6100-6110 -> -0.170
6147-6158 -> -0.042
